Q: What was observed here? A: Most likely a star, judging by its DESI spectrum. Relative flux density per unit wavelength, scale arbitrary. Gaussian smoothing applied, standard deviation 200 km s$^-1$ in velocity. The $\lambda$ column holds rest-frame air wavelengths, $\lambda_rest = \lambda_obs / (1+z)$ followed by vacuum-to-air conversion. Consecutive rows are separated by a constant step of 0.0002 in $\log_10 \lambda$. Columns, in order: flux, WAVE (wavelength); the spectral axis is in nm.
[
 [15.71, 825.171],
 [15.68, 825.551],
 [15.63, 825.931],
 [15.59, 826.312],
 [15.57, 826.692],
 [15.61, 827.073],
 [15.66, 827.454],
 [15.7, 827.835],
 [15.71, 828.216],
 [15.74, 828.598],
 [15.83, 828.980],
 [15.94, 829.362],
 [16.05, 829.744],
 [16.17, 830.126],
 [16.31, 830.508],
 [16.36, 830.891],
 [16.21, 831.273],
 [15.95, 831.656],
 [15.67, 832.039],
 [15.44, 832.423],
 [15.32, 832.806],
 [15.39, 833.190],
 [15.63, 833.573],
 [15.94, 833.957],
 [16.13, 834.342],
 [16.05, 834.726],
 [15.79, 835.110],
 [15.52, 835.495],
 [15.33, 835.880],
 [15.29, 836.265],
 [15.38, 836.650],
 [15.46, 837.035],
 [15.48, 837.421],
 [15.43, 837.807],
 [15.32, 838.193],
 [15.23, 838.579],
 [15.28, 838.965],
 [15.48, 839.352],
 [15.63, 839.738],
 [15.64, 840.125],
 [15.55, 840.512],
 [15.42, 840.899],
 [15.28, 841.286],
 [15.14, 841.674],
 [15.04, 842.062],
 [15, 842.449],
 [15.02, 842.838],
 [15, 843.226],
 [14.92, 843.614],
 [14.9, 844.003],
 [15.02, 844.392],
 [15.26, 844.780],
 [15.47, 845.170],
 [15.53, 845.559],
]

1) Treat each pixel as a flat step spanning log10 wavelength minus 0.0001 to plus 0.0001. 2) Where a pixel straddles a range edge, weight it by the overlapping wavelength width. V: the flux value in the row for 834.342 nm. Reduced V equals 16.13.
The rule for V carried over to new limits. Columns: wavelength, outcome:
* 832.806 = 15.32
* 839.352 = 15.48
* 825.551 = 15.68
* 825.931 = 15.63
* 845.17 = 15.47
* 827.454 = 15.66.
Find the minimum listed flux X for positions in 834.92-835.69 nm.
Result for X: 15.52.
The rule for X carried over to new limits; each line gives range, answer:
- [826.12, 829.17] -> 15.57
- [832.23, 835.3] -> 15.32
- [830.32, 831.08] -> 16.31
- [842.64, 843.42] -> 15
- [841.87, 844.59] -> 14.9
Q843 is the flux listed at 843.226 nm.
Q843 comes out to 15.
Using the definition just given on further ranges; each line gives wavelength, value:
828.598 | 15.74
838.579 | 15.23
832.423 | 15.44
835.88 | 15.33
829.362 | 15.94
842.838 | 15.02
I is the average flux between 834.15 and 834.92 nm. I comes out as 16.1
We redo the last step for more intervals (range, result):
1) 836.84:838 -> 15.5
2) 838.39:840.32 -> 15.5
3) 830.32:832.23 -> 16.1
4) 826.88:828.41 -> 15.7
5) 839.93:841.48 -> 15.5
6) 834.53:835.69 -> 15.8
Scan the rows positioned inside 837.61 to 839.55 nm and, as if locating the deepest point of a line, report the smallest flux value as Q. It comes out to 15.23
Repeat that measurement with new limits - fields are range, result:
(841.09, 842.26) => 15.04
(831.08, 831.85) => 15.95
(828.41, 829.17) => 15.74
